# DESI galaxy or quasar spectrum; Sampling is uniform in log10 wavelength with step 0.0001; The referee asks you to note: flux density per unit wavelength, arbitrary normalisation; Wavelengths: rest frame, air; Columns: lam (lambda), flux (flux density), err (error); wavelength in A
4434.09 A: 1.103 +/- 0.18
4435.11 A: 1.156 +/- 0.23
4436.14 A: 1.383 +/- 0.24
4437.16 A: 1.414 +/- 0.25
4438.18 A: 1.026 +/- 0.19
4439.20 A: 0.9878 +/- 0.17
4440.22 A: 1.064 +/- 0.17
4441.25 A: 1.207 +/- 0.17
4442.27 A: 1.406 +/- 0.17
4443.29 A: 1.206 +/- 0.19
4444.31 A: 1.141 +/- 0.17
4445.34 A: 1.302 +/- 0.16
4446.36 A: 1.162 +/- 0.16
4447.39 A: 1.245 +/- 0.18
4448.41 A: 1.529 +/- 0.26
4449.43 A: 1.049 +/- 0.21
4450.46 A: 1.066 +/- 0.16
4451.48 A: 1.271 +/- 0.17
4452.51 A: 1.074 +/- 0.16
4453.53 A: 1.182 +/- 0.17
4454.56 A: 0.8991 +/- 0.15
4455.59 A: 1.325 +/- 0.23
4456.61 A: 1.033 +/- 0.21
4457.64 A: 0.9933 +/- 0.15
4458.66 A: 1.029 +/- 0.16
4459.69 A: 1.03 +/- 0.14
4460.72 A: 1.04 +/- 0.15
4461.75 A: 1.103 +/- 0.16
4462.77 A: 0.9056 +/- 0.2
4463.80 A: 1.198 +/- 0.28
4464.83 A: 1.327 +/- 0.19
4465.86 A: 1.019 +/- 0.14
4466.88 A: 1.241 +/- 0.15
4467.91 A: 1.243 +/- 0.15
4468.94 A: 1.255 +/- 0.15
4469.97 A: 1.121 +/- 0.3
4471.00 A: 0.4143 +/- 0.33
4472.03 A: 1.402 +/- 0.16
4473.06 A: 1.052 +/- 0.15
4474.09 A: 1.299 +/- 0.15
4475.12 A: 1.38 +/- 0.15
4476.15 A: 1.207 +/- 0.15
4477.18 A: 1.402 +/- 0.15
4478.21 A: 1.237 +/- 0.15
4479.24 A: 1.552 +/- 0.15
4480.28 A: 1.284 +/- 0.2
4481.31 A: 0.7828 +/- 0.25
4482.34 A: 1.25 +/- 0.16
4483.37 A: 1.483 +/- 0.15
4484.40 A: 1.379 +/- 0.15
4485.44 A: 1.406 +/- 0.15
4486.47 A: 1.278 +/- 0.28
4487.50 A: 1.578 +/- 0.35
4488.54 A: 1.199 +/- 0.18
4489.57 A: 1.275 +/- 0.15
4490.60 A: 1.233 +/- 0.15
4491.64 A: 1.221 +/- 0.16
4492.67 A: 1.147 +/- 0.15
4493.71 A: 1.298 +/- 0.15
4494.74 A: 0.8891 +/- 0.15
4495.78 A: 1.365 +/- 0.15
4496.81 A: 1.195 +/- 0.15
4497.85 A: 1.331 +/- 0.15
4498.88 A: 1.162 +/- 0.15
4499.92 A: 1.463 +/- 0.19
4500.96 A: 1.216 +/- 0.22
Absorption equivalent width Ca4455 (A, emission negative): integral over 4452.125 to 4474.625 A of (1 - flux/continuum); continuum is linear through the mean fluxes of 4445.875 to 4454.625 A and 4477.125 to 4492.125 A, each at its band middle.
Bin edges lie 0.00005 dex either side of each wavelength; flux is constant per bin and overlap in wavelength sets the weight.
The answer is 2.29 A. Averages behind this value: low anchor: 1.18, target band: 1.1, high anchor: 1.3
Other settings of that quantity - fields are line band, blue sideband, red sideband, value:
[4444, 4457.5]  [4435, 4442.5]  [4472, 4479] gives 0.6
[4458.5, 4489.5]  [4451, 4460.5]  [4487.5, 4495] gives -1.3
